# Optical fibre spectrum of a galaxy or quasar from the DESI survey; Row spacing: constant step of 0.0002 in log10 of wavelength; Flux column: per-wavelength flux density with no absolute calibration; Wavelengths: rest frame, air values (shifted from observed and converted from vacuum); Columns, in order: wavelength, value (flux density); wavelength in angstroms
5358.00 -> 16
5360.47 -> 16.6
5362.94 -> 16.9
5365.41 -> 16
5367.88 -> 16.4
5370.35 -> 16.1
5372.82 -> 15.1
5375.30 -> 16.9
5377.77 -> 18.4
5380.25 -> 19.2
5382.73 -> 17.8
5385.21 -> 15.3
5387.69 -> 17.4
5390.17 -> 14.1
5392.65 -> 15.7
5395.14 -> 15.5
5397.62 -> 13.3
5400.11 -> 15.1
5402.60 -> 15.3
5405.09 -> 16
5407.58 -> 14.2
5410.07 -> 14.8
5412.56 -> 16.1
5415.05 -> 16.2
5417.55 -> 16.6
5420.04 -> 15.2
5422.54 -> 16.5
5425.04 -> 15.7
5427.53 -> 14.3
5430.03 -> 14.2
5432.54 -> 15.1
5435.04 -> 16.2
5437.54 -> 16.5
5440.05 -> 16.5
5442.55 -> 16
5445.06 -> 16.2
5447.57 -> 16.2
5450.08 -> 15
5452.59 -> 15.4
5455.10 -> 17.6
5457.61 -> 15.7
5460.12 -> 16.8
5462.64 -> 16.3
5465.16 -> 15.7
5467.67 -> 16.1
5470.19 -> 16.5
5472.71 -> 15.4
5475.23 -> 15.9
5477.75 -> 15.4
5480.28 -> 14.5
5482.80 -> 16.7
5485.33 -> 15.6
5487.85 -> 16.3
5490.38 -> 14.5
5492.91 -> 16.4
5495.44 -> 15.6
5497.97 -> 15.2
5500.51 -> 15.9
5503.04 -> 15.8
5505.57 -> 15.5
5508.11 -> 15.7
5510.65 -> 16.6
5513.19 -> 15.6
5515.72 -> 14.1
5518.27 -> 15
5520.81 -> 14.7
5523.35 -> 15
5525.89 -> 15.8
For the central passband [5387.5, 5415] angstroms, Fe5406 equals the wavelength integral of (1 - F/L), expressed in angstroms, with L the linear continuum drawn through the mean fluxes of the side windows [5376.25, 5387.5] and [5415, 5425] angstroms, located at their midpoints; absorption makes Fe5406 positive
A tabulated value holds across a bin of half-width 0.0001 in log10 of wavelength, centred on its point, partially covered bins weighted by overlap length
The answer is 2.7 angstroms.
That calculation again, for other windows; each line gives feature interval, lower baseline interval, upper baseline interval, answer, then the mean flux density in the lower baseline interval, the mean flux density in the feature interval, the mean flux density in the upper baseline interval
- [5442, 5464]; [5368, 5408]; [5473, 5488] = -0.5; 16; 16.1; 15.7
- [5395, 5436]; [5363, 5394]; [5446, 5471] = 2.6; 16.5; 15.3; 16.1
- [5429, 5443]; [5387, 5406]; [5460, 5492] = -0.2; 15.2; 15.8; 15.8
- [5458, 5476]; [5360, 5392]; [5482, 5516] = -0.2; 16.6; 16.1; 15.7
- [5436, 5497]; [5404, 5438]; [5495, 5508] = -1.5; 15.5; 15.9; 15.6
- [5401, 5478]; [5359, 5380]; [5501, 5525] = 1.1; 16.7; 15.8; 15.4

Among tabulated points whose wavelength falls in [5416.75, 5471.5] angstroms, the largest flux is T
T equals 17.6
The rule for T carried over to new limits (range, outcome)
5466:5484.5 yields 16.7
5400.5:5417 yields 16.2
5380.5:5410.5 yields 17.8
